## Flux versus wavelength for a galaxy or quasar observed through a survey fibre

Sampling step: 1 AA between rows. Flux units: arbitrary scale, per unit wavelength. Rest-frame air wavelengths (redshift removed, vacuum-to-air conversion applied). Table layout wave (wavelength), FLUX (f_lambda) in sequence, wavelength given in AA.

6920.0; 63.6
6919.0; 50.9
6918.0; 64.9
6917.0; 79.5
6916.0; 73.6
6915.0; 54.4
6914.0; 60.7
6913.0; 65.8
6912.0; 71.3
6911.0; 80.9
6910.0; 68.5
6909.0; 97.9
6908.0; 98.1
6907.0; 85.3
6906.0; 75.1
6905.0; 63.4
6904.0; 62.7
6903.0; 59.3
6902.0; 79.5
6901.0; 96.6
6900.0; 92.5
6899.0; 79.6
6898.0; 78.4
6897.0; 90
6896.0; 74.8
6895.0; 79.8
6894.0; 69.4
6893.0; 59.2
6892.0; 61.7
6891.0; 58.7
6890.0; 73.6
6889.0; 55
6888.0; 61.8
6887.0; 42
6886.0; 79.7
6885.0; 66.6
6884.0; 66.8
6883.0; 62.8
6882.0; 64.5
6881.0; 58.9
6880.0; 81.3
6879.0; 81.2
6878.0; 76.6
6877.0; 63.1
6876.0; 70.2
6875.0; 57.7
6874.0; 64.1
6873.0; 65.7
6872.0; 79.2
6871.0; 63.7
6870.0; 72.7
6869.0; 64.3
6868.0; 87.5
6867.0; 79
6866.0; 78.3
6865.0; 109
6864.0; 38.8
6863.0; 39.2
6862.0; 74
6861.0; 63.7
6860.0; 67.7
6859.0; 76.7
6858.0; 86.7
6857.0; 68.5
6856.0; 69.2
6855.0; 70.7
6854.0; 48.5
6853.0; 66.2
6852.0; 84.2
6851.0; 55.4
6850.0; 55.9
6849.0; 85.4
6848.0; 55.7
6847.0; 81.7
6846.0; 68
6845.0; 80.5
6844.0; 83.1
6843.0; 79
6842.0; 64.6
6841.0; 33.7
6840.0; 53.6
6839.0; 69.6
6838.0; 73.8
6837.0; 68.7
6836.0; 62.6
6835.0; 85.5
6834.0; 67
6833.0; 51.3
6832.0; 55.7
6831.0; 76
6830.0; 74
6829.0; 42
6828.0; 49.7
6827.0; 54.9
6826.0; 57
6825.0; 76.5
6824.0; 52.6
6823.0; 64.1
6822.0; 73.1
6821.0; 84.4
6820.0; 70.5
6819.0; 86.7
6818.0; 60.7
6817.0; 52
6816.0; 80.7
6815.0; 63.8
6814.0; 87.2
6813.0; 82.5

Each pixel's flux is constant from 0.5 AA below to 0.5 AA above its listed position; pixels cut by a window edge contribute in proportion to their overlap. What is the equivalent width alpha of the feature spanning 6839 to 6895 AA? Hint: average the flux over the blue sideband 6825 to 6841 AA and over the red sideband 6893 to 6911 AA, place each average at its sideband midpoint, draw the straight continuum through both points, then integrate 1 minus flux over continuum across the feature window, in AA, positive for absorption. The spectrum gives 1.9 AA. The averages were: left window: 62.3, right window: 78.9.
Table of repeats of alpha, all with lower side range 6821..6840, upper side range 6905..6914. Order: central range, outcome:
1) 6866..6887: 0.8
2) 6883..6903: 1.1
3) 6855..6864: 0.4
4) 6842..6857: -0.5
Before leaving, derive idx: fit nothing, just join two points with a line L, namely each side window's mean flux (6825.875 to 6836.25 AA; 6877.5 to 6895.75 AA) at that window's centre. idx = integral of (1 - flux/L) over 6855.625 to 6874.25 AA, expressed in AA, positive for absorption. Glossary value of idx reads -1.82 AA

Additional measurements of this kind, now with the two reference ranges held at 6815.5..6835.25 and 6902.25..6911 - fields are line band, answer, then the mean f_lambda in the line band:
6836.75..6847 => -0.1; 68.1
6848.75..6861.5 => 0.1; 68.8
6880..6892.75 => 1.8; 63.3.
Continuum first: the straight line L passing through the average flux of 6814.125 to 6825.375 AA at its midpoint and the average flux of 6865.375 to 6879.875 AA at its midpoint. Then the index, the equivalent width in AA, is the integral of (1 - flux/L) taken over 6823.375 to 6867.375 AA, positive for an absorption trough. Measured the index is 2.8 AA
